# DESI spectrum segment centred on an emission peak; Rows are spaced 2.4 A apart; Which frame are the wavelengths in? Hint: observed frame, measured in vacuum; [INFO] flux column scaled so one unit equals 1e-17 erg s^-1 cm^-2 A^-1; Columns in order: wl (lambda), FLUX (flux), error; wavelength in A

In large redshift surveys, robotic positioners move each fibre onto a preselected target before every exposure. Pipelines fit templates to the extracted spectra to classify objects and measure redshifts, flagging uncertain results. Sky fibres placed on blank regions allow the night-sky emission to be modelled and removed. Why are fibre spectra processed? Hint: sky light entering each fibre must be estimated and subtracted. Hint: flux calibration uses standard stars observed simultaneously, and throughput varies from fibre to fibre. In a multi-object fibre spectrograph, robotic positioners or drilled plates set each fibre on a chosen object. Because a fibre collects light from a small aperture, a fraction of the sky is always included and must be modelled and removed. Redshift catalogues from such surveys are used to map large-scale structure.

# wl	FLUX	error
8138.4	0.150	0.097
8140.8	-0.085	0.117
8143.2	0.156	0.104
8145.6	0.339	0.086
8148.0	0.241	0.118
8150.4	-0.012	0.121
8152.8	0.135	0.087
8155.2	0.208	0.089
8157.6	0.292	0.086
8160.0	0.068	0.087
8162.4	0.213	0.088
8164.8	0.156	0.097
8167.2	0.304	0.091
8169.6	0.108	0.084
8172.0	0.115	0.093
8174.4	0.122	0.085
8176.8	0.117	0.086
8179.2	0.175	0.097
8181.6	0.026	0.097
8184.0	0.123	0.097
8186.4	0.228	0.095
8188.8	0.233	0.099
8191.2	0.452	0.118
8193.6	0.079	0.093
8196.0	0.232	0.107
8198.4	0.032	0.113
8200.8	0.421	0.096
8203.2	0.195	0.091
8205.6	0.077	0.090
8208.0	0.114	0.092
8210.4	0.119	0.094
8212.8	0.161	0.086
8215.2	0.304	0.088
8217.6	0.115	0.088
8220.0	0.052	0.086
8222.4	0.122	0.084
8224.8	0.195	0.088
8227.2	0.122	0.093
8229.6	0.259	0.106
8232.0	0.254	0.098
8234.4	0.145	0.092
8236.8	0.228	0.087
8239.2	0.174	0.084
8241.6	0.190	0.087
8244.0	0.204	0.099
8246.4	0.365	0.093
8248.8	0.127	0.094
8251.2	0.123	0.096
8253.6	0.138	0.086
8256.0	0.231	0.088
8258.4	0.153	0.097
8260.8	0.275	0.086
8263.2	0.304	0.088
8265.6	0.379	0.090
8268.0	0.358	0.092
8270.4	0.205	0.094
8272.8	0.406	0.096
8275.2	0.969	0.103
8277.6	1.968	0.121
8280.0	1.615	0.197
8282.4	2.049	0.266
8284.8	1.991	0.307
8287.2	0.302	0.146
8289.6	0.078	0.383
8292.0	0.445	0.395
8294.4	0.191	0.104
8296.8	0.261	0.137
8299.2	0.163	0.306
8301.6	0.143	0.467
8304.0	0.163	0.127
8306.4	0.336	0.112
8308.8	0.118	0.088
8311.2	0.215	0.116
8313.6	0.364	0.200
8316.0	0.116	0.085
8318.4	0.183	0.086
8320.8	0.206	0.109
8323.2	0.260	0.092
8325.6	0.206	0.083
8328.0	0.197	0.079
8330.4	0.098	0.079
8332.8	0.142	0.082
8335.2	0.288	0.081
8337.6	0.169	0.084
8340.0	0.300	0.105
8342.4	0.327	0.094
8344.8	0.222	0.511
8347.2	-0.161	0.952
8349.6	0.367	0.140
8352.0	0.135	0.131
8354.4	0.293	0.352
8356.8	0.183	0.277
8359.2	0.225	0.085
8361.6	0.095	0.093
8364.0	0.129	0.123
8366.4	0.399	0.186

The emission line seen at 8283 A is [O II]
